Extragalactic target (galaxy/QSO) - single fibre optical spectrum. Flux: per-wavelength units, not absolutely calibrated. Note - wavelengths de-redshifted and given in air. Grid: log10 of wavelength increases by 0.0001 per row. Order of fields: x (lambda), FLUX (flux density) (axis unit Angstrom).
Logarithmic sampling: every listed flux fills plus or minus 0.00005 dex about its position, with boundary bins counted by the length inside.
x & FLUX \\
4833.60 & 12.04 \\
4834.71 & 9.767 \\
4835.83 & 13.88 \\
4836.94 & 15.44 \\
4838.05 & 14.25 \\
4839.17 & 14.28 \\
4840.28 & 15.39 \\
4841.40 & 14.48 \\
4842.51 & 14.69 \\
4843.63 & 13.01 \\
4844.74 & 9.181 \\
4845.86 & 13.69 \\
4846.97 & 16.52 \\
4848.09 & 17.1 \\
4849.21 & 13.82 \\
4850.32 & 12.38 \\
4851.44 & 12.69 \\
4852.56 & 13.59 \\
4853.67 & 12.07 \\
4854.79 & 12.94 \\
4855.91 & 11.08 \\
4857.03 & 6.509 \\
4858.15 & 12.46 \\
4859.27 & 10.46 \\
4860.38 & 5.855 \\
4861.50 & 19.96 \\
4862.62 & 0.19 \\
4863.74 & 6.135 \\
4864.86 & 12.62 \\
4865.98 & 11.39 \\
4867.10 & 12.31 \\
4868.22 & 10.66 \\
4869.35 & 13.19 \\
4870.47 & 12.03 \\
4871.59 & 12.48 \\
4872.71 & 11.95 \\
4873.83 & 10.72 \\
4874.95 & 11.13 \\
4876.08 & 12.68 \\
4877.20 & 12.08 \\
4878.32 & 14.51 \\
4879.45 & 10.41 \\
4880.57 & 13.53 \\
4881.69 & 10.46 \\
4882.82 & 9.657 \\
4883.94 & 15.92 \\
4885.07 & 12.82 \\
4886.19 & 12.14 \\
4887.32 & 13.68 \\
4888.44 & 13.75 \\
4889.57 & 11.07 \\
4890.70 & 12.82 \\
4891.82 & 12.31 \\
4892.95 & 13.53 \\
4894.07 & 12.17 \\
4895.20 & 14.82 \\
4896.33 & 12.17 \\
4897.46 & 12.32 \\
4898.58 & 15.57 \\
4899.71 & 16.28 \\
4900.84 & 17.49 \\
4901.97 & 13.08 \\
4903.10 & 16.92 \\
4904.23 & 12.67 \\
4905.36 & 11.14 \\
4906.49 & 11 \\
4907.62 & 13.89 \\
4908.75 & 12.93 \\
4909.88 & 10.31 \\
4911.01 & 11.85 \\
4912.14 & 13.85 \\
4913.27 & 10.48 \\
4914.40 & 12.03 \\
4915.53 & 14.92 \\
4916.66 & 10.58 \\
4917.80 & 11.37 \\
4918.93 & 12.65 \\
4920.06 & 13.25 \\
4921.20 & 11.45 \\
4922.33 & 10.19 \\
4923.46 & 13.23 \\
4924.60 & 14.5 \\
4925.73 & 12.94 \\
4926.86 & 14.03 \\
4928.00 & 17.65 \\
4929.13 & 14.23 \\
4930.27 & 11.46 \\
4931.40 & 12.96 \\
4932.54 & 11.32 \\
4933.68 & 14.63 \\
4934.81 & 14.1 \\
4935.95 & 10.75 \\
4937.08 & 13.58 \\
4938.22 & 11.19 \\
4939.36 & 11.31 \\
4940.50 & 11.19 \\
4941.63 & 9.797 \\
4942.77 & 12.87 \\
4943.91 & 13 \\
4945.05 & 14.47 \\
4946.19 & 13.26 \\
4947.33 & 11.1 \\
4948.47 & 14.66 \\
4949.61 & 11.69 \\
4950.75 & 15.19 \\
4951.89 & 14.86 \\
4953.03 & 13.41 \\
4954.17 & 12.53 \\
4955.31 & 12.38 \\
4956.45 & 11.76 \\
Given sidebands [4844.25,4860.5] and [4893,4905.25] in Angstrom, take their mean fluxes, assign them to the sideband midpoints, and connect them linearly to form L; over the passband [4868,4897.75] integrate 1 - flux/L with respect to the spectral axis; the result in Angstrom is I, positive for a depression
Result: 2.4 Angstrom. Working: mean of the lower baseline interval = 12.2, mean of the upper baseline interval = 14.2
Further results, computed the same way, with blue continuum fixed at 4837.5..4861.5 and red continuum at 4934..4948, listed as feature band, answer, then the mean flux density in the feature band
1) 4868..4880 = 0.6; 12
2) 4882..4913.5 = -1.4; 13.1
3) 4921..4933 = -0.8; 13.2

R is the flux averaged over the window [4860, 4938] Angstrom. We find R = 12.5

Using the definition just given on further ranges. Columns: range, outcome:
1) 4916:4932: 12.9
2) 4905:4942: 12.5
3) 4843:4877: 11.7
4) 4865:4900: 12.6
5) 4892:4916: 13.3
